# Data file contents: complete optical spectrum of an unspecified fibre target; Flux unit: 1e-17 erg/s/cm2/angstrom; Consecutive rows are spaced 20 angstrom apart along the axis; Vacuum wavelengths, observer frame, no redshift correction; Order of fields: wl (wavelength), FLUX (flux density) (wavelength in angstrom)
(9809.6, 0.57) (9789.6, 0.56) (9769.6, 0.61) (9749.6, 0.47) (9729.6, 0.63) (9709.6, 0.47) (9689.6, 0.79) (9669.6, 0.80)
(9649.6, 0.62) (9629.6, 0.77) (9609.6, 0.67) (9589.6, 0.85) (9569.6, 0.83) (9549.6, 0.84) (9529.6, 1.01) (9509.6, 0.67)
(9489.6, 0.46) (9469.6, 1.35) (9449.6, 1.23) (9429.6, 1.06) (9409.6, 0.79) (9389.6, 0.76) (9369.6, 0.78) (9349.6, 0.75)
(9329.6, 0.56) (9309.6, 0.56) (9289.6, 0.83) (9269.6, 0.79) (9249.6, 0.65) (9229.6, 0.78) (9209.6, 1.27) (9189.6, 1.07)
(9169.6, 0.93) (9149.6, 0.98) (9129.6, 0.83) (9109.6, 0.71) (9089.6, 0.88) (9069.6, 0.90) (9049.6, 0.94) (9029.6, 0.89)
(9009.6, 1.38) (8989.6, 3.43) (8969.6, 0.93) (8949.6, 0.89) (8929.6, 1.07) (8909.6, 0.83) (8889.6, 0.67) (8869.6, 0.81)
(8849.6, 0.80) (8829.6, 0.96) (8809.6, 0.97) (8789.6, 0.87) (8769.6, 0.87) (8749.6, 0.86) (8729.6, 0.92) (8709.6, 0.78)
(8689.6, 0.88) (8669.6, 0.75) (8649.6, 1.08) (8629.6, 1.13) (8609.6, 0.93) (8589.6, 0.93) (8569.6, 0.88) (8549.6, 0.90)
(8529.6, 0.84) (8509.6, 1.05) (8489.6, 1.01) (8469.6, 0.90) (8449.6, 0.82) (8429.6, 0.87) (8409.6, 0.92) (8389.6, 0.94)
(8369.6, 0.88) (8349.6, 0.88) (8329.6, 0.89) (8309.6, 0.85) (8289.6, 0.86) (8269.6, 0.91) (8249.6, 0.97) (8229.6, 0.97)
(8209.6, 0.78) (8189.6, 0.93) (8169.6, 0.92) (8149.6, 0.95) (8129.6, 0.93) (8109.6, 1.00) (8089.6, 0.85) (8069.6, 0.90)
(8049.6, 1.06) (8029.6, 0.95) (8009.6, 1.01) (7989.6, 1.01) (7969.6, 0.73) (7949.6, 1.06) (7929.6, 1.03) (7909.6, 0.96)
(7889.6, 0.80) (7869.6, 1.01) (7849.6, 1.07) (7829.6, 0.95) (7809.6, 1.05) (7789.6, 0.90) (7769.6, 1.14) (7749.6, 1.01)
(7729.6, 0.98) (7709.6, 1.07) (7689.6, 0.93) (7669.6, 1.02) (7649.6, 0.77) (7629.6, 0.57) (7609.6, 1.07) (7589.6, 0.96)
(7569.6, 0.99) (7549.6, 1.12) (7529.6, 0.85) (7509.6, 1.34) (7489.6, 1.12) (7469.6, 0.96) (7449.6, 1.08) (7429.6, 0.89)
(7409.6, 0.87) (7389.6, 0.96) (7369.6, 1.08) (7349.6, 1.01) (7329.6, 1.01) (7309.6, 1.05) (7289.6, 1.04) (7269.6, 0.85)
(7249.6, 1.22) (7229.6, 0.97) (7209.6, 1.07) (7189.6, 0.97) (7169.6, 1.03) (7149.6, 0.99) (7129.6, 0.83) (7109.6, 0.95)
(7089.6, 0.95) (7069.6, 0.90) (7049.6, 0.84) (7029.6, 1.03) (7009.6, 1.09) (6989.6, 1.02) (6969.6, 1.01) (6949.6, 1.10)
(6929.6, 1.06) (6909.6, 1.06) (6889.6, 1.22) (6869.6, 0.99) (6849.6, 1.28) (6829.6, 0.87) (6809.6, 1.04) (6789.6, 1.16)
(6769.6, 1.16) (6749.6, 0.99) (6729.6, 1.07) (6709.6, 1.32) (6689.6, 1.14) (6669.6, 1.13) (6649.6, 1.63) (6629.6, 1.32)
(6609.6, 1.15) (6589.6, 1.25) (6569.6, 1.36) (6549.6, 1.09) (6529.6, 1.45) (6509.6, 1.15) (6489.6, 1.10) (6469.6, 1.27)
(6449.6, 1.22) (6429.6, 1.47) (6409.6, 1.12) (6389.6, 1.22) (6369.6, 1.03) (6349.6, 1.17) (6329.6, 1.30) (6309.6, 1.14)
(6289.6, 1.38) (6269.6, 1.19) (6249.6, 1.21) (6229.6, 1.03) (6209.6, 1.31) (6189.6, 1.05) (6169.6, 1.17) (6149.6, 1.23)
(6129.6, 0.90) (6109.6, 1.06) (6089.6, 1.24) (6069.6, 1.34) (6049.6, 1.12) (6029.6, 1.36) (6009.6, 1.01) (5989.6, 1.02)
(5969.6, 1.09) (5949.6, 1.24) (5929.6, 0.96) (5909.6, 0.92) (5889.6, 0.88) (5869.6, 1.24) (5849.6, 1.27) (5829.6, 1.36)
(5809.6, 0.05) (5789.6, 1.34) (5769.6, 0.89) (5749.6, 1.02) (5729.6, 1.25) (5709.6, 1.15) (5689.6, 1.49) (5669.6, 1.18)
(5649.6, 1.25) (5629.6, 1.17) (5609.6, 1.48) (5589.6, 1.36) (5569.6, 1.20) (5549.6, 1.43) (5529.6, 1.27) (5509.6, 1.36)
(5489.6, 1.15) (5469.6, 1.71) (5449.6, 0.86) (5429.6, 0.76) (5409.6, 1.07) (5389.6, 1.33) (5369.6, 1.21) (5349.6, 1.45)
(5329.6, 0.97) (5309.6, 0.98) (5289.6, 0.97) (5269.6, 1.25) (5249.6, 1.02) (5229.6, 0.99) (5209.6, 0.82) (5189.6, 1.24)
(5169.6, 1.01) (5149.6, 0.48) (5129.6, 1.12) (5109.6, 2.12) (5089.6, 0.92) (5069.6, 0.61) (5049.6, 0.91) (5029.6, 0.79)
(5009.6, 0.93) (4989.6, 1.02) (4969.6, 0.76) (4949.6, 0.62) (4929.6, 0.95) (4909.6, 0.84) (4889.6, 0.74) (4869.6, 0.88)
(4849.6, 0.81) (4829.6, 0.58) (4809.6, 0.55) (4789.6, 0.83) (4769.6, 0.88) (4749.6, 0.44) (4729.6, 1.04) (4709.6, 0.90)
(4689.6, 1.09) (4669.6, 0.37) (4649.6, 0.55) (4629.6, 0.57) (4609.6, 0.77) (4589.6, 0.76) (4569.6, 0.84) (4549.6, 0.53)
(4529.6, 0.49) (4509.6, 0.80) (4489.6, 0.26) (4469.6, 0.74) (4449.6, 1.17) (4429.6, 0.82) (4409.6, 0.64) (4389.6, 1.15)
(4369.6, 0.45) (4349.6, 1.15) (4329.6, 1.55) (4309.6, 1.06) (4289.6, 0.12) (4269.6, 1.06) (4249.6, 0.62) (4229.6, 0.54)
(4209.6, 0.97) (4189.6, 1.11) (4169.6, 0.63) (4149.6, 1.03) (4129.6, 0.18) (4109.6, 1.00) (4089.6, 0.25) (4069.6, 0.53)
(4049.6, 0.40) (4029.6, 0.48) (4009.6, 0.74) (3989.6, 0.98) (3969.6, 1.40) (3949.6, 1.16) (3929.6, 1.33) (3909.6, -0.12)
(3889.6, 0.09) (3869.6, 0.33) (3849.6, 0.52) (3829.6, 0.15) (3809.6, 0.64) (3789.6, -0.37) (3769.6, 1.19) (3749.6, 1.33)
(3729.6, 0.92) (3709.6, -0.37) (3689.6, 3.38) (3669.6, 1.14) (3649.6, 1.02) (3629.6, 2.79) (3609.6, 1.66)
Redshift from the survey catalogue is 0.37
